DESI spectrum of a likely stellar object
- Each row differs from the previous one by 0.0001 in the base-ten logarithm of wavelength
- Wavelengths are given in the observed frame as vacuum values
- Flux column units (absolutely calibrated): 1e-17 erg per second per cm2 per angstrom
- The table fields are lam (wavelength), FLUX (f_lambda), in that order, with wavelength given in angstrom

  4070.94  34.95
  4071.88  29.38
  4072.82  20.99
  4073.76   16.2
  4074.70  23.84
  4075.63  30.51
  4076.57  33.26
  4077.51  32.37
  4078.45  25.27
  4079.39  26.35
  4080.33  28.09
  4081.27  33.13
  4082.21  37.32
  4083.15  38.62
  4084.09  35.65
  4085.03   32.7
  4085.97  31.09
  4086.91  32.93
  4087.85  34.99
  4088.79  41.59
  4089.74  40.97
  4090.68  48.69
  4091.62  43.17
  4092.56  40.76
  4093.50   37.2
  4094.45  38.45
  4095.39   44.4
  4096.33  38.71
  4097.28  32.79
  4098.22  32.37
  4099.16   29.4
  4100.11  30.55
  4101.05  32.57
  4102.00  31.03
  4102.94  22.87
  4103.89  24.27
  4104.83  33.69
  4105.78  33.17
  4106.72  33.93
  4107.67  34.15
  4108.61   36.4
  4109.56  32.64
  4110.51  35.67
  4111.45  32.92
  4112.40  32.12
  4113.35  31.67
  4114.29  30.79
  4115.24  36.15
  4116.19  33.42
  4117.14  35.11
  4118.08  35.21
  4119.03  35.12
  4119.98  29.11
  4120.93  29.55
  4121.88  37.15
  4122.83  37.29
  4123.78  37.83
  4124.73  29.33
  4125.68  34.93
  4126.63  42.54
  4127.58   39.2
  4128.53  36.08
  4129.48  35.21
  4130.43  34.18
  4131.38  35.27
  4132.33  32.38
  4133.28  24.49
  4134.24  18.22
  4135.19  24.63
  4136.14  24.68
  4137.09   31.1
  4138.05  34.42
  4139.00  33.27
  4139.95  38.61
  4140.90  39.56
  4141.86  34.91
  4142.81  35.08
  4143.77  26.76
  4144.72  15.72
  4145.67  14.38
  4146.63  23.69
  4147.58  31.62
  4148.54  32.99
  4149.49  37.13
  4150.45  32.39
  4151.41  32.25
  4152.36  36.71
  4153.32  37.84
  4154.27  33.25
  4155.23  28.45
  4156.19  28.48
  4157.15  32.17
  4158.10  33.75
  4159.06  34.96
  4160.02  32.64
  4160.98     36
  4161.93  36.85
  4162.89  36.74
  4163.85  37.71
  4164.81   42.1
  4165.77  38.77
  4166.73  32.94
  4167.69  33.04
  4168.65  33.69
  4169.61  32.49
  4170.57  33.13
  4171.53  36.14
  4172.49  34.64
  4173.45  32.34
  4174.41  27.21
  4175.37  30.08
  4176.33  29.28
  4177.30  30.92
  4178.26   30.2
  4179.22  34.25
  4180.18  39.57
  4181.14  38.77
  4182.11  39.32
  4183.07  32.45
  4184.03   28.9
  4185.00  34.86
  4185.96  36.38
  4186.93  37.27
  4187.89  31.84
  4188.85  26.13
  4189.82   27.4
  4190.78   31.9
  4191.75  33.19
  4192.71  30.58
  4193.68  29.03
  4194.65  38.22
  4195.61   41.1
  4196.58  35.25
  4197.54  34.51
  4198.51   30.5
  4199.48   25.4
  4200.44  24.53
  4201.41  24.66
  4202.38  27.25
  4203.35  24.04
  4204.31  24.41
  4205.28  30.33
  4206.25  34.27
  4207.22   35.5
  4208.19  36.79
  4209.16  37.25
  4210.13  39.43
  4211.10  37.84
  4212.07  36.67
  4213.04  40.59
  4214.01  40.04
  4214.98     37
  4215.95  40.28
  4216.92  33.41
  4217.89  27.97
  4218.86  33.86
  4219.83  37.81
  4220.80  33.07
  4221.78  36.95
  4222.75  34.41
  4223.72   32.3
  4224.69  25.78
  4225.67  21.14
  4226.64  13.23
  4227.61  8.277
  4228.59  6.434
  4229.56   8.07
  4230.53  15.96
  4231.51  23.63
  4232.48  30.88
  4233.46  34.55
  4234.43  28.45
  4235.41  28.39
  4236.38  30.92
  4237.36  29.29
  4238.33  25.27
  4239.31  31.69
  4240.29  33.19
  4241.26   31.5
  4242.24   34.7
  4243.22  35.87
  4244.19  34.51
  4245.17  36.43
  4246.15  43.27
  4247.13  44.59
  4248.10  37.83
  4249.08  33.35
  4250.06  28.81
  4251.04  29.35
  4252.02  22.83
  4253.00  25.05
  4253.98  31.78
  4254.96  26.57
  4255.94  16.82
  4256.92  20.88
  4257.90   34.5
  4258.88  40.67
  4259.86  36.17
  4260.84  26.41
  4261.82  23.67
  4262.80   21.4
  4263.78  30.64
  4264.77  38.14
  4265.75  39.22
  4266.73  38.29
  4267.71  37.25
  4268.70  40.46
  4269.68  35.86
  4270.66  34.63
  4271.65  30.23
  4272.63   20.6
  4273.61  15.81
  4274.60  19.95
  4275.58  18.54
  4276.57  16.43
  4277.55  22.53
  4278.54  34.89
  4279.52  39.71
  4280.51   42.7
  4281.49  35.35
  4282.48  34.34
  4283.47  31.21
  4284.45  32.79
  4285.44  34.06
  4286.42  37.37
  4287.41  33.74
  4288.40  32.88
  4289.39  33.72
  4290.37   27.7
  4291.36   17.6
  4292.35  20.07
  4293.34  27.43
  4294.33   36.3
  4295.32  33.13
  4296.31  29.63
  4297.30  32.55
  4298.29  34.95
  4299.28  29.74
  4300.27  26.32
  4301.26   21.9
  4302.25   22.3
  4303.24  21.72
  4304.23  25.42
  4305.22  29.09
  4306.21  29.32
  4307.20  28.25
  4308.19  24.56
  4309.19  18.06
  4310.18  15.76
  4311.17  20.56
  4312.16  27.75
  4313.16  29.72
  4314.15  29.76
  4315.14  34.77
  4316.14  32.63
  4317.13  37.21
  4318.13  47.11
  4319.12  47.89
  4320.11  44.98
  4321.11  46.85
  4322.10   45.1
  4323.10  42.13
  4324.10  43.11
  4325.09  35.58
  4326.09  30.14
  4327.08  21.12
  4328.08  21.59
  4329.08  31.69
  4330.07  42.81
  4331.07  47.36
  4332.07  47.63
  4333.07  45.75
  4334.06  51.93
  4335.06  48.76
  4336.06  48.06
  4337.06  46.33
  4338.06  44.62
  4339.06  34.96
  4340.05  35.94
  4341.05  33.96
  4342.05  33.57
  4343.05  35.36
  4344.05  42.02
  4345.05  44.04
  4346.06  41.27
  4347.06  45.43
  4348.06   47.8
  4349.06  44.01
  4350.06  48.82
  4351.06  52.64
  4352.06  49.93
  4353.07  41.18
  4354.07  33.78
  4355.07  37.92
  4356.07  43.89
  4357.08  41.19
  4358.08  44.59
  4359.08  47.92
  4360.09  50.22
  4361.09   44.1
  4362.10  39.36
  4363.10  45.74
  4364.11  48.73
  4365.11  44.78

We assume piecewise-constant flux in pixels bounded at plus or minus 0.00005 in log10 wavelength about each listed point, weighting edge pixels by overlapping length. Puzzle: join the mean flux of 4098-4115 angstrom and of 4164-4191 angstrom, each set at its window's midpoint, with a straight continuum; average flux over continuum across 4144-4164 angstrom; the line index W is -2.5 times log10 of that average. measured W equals 0.05 mag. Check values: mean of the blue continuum 31.7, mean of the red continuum 33.5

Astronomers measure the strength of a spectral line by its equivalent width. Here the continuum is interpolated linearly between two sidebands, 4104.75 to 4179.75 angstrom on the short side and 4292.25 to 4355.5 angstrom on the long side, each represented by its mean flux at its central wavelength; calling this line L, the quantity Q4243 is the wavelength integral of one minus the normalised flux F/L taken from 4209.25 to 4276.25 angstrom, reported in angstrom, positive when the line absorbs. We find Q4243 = 8.6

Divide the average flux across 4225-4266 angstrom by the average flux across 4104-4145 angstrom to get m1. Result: 0.9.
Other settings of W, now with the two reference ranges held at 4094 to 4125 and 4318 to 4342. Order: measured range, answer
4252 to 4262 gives 0.34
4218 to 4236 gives 0.42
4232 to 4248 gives 0.13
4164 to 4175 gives 0.03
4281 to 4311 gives 0.36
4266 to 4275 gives 0.25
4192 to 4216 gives 0.10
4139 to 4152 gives 0.13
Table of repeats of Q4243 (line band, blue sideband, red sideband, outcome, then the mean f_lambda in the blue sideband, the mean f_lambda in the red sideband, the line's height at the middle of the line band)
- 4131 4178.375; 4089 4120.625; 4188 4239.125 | 0.66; 34.6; 29.9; 32.4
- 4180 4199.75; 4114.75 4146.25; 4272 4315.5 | -1.83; 32.1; 28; 30.6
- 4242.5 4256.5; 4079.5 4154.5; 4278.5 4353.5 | 1.16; 33.4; 35.5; 34.8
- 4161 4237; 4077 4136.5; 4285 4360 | 6.84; 33.7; 36.1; 34.7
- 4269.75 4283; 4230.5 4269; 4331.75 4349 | 2.45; 31.5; 42.8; 34.8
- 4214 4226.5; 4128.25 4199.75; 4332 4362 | 1.15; 32.5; 43.5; 35.9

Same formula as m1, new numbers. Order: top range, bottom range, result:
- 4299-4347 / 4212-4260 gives 1.18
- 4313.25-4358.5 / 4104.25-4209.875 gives 1.25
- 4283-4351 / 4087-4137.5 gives 1.03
